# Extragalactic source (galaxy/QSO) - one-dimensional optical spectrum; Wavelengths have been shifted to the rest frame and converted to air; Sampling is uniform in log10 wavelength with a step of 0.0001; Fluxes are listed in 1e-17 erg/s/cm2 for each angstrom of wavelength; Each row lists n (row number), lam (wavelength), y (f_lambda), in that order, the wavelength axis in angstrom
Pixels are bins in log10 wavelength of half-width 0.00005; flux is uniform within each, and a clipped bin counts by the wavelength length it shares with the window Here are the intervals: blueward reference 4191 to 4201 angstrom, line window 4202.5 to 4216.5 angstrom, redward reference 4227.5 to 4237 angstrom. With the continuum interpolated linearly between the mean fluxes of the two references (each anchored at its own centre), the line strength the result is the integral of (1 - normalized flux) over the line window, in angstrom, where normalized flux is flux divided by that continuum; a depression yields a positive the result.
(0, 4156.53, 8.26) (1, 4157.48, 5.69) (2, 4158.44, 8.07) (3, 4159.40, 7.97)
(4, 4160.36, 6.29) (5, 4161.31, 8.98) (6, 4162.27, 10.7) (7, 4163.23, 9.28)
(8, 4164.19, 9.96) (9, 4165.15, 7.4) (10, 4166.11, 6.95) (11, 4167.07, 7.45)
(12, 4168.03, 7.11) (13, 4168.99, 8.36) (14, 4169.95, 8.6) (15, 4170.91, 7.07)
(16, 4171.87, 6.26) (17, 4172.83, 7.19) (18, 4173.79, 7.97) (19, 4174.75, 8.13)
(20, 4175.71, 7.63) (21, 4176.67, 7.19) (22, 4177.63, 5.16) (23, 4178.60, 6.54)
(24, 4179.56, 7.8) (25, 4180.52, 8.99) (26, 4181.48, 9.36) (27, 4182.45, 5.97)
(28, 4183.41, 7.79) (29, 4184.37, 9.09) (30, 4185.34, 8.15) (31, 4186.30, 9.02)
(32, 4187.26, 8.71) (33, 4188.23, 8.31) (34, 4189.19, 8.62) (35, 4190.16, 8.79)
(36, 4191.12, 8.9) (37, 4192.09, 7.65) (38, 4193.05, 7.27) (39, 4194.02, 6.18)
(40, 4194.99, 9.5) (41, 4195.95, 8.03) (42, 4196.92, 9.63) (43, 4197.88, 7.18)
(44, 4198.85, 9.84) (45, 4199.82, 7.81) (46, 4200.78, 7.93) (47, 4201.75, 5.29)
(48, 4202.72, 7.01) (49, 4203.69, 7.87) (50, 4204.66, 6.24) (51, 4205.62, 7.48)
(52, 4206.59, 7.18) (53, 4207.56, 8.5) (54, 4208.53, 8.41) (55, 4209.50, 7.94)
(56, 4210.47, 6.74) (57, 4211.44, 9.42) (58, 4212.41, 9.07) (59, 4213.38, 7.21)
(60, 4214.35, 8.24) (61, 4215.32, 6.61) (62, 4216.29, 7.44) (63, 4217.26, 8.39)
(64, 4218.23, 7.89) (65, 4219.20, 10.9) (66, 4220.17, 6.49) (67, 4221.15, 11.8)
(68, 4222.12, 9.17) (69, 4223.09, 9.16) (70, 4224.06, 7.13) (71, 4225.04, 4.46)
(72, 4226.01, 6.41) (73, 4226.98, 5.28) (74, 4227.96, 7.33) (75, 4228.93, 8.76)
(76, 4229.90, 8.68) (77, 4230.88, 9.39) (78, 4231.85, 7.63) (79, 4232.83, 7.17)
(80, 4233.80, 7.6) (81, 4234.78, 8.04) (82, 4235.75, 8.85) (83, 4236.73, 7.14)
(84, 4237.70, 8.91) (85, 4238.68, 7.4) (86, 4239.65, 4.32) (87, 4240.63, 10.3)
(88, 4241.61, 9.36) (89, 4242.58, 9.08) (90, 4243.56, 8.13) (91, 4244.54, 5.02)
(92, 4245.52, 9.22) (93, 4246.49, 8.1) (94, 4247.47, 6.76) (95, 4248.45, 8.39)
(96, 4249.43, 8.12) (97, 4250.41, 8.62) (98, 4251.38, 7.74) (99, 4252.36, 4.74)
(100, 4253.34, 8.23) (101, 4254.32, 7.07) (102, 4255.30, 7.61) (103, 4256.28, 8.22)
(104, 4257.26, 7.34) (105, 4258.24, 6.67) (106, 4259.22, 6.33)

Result 0.7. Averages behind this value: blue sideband 8.16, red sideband 8.08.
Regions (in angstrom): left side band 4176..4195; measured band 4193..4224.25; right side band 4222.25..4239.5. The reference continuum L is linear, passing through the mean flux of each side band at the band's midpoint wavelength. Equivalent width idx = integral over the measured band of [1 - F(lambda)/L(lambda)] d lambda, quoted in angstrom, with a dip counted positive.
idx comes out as -1.3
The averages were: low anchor 7.91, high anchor 7.58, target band 8.05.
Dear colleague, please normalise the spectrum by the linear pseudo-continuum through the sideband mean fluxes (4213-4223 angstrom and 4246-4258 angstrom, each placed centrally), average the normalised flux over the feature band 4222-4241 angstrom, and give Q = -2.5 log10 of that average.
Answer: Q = 0.07 mag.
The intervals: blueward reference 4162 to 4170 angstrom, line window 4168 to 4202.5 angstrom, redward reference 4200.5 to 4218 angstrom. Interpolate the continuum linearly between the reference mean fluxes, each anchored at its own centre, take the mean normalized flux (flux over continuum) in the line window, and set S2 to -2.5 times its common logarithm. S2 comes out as 0.02 mag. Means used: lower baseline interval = 8.35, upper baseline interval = 7.61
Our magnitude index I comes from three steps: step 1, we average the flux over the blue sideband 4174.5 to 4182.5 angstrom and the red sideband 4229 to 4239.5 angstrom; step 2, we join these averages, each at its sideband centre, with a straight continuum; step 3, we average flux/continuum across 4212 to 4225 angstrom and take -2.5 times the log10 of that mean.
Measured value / -0.06 mag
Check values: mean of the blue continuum 7.47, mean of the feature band 8.28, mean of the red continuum 7.99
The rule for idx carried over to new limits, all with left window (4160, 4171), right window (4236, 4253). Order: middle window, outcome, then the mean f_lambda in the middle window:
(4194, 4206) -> 0.4 angstrom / 7.75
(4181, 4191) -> -0.4 angstrom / 8.4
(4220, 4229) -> 0.3 angstrom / 7.58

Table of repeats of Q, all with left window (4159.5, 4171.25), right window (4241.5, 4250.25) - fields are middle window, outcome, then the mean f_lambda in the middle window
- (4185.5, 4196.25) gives -0.02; 8.27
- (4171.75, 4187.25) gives 0.06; 7.71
